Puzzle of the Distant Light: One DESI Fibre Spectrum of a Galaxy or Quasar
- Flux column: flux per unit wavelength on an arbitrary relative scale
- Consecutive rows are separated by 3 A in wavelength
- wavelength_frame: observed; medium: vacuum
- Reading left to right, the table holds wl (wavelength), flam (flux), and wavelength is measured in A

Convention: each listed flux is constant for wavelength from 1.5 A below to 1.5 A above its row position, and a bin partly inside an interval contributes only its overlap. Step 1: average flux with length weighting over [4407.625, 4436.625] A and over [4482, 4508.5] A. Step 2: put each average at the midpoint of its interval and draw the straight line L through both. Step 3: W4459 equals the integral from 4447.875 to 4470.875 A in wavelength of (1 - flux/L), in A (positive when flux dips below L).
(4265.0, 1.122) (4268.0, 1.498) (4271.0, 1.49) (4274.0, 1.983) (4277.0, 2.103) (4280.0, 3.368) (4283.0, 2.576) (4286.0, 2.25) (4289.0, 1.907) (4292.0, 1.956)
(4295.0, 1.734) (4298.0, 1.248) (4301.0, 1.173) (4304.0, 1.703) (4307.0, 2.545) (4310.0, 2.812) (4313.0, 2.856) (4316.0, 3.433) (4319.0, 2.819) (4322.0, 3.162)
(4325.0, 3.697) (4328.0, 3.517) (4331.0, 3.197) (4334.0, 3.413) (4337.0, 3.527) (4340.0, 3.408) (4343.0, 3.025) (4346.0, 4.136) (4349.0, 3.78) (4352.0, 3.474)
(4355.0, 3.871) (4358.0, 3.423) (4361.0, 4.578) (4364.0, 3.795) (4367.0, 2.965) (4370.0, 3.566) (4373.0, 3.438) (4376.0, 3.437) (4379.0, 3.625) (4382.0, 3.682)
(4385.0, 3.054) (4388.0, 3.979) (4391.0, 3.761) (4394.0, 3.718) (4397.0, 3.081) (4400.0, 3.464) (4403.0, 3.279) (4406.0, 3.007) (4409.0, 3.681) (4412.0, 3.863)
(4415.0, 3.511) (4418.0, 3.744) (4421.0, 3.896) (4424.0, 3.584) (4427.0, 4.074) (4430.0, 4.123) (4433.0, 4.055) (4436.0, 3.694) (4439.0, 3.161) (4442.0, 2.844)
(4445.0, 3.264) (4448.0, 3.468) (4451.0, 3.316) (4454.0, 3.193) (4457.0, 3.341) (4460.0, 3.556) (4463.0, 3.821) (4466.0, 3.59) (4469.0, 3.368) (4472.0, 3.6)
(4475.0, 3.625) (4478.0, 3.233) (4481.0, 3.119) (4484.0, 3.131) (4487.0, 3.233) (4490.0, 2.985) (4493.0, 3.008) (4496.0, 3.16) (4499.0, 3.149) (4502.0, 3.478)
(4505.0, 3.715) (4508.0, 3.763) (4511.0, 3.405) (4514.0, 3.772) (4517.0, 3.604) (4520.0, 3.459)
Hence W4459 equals 0.5 A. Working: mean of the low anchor 3.83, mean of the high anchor 3.27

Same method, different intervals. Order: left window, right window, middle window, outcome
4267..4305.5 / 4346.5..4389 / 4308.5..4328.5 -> -4.33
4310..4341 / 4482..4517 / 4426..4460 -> -1.72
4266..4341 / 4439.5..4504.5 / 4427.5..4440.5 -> -2.70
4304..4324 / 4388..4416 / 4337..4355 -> -2.83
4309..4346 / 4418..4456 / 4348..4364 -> -2.24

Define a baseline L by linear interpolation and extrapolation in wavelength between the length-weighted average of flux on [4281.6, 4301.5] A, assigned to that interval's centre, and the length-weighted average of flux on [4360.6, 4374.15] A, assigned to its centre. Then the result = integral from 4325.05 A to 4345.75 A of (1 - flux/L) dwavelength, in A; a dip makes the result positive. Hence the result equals -4.05 A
